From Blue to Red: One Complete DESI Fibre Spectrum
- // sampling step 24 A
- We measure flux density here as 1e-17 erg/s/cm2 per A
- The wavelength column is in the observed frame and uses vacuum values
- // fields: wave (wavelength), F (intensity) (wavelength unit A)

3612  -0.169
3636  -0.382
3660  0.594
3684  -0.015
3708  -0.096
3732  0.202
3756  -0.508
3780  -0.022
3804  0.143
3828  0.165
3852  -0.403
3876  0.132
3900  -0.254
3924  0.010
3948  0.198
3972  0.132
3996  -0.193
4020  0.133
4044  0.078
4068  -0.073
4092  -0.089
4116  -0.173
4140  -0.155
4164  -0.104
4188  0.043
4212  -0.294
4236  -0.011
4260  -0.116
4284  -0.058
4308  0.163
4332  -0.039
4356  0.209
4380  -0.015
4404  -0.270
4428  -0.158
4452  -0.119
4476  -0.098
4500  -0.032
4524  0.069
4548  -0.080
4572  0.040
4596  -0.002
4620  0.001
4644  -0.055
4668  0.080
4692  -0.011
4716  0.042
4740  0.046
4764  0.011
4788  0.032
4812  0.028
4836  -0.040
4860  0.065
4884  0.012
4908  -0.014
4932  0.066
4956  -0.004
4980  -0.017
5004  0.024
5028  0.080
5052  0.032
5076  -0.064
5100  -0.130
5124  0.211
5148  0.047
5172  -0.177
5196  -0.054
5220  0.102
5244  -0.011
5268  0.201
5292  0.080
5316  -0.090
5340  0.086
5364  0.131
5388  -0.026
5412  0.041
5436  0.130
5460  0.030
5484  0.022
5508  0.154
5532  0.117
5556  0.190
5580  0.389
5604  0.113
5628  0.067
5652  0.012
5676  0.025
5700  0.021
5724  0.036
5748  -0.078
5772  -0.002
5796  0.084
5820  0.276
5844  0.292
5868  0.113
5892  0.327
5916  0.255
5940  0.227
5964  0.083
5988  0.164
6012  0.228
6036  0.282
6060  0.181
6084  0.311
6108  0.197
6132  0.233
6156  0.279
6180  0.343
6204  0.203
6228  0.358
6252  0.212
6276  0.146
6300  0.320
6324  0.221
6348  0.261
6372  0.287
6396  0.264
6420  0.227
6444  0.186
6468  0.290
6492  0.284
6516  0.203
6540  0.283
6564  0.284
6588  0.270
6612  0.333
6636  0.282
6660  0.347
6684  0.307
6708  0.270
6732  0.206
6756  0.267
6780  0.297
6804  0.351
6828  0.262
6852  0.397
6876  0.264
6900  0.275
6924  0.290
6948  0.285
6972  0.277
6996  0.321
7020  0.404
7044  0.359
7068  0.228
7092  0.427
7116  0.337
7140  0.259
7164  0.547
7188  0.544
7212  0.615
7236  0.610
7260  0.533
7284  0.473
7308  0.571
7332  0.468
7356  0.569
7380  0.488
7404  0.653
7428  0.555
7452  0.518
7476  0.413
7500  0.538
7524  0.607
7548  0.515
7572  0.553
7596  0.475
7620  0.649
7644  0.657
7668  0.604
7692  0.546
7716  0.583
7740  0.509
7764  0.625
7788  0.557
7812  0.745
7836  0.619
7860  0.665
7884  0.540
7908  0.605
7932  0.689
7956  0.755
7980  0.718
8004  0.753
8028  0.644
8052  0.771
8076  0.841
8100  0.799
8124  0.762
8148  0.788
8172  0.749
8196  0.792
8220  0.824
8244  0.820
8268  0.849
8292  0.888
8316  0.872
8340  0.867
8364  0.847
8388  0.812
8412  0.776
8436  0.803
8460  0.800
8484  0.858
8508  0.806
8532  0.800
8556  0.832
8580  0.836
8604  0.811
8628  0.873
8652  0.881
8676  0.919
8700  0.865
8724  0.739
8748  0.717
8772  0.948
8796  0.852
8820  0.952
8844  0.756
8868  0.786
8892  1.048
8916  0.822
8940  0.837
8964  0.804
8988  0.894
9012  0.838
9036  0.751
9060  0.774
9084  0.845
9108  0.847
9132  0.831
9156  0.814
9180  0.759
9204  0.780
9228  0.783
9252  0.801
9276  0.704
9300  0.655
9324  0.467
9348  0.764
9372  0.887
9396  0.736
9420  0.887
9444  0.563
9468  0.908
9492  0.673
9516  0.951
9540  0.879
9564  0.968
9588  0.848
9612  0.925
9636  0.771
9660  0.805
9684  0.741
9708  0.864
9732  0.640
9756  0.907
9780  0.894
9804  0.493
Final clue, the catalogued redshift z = 0.80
